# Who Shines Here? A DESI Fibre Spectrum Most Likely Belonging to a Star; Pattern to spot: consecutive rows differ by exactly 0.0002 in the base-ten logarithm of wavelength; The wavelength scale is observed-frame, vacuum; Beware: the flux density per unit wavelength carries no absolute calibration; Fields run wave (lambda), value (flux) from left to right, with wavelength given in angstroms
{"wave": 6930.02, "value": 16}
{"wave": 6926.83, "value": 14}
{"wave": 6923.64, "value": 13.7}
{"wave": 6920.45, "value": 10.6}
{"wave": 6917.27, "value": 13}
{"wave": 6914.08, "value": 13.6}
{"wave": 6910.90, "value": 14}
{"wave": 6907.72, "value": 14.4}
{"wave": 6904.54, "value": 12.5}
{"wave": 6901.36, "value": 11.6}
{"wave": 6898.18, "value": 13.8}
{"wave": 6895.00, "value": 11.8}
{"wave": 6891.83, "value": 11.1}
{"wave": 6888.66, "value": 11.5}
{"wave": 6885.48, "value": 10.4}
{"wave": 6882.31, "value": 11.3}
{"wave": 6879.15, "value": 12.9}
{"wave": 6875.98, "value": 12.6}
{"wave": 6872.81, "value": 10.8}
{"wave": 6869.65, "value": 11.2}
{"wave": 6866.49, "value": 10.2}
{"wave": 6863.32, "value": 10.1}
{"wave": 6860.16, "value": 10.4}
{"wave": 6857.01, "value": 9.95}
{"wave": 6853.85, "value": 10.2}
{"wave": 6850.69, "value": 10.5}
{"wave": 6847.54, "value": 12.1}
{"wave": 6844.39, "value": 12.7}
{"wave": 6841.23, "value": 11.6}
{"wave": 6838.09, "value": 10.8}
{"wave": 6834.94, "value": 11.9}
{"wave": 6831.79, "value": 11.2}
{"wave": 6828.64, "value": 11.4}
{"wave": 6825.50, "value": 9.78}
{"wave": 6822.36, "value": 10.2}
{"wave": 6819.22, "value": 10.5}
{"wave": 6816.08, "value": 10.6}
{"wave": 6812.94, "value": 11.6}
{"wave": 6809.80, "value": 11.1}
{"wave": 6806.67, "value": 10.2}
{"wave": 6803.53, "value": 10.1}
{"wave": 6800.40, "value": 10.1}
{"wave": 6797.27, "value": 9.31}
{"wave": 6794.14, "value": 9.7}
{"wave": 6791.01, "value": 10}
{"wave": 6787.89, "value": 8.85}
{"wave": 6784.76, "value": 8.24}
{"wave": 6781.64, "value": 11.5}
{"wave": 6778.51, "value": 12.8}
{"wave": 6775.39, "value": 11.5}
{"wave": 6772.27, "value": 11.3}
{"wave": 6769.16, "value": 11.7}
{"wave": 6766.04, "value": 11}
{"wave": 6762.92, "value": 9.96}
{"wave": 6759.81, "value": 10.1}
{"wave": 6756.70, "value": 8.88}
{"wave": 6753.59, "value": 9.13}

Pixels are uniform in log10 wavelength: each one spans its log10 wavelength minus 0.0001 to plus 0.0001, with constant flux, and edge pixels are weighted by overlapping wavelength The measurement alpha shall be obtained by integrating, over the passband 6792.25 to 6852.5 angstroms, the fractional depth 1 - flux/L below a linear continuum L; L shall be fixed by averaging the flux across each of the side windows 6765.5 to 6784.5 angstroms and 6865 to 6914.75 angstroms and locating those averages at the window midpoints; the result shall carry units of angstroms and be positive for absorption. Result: 4.6 angstroms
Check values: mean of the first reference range 11.4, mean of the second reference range 12.1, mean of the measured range 10.8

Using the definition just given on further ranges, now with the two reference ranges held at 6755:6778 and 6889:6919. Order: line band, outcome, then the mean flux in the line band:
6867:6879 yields 0.7 angstroms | 11.6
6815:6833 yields 1.5 angstroms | 10.6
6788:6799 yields 1.5 angstroms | 9.57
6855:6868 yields 2.1 angstroms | 10.2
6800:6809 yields 0.9 angstroms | 10.2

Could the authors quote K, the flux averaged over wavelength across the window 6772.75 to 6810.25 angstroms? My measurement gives 10.3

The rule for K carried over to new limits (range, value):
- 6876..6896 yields 11.6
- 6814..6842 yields 10.9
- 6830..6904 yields 11.3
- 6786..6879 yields 10.7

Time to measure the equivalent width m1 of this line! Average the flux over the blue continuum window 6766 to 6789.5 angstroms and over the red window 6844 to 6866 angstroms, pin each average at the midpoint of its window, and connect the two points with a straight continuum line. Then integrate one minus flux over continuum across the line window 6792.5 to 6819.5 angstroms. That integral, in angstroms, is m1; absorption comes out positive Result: 1.1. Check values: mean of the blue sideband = 10.9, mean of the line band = 10.3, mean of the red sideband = 10.7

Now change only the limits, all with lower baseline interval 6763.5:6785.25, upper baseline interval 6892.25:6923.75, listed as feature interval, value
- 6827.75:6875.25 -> 4.3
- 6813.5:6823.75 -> 1.0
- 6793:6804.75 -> 1.8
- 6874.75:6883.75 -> 0.1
